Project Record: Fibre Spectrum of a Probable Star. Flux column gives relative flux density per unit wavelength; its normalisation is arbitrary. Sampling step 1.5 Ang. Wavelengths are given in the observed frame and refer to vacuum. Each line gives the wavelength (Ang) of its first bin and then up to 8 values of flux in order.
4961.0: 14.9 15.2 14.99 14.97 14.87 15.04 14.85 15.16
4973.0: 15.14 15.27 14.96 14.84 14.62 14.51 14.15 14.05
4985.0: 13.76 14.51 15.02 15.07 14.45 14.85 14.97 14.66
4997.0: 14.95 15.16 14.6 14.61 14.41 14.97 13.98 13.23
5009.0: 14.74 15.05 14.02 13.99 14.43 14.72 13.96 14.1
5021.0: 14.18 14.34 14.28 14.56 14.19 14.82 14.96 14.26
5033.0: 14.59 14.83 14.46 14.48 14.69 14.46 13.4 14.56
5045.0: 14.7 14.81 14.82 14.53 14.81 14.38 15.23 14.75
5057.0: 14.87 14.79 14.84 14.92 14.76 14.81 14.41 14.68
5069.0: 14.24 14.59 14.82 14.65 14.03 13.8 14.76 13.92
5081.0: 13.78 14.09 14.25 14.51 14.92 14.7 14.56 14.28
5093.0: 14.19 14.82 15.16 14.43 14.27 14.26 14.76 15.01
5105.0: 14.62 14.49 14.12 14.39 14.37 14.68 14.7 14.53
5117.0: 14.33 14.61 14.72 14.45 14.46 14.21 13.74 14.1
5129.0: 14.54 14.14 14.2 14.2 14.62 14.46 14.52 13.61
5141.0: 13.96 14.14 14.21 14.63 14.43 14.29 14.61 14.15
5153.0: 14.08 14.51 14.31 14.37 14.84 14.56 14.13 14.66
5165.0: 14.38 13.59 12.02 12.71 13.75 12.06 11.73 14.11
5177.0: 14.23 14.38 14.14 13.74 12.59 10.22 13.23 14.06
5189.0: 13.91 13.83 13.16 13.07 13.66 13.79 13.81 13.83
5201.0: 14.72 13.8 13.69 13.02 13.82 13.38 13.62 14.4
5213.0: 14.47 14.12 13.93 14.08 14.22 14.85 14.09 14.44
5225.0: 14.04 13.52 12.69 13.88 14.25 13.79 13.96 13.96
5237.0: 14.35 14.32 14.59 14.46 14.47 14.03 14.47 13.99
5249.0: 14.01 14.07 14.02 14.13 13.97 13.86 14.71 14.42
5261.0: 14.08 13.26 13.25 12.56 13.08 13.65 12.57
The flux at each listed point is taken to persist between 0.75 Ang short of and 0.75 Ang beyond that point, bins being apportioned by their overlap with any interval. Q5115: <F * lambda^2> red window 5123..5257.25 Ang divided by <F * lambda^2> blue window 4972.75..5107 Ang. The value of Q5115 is 1.0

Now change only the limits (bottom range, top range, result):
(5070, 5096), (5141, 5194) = 0.99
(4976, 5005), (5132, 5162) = 1.04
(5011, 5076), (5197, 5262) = 1.04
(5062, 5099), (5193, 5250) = 1.02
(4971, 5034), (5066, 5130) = 1.03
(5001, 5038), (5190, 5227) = 1.04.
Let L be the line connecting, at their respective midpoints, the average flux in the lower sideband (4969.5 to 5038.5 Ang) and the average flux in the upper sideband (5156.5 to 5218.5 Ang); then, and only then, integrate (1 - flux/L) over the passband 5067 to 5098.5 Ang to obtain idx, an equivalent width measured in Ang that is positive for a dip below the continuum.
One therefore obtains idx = -0.6 Ang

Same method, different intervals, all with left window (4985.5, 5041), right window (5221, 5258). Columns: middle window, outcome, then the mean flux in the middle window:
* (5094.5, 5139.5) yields -0.4 Ang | 14.4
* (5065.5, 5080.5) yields 0.0 Ang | 14.4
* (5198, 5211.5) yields 0.4 Ang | 13.8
